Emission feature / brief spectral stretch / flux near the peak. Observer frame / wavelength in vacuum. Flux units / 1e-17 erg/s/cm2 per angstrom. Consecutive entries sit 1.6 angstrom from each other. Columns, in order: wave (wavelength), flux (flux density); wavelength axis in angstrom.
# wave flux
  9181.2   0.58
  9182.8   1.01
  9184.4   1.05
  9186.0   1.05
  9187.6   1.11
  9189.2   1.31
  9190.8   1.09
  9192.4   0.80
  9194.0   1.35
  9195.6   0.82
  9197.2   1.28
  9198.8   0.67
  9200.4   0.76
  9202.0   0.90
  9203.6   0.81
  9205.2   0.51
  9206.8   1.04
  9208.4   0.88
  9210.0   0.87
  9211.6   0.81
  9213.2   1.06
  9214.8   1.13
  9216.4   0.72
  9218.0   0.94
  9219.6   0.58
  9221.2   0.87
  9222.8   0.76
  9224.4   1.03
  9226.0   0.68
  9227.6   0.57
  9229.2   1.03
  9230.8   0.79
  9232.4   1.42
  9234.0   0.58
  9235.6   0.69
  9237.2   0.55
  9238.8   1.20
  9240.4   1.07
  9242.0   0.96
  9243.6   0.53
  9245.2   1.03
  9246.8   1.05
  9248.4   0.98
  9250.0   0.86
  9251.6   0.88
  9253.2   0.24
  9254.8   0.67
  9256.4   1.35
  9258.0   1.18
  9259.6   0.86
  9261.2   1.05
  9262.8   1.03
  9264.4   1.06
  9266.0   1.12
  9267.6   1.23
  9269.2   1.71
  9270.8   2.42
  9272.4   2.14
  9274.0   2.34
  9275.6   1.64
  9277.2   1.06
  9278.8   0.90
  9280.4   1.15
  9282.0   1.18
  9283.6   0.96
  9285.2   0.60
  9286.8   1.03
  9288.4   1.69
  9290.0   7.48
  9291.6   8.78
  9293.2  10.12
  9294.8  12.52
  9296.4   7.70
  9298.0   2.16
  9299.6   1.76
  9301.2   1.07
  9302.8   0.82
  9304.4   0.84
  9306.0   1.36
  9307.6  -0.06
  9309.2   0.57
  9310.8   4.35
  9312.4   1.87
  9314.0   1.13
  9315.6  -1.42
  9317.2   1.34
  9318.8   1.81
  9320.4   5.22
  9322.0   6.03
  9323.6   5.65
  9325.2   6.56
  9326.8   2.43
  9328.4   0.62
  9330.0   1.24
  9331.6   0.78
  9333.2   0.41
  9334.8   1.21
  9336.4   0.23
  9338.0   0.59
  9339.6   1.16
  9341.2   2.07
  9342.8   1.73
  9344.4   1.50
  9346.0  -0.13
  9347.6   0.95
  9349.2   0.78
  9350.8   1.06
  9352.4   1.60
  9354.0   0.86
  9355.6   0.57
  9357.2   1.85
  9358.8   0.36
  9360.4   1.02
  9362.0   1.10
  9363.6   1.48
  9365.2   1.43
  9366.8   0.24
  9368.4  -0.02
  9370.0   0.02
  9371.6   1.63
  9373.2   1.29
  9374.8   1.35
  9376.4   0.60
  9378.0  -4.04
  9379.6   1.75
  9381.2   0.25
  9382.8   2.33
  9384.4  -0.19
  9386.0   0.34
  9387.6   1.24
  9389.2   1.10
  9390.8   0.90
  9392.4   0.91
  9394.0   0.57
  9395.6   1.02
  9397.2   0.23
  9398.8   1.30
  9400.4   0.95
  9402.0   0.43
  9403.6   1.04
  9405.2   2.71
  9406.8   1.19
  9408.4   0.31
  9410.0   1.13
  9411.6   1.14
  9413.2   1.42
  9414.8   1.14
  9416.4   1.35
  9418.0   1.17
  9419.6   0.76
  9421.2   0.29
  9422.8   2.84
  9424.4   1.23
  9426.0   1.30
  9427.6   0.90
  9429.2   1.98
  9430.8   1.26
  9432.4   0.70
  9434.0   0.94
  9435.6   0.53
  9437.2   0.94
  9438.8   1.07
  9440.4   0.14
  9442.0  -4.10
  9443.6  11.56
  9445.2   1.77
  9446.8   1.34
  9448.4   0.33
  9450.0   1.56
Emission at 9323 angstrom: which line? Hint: [N II] 6583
